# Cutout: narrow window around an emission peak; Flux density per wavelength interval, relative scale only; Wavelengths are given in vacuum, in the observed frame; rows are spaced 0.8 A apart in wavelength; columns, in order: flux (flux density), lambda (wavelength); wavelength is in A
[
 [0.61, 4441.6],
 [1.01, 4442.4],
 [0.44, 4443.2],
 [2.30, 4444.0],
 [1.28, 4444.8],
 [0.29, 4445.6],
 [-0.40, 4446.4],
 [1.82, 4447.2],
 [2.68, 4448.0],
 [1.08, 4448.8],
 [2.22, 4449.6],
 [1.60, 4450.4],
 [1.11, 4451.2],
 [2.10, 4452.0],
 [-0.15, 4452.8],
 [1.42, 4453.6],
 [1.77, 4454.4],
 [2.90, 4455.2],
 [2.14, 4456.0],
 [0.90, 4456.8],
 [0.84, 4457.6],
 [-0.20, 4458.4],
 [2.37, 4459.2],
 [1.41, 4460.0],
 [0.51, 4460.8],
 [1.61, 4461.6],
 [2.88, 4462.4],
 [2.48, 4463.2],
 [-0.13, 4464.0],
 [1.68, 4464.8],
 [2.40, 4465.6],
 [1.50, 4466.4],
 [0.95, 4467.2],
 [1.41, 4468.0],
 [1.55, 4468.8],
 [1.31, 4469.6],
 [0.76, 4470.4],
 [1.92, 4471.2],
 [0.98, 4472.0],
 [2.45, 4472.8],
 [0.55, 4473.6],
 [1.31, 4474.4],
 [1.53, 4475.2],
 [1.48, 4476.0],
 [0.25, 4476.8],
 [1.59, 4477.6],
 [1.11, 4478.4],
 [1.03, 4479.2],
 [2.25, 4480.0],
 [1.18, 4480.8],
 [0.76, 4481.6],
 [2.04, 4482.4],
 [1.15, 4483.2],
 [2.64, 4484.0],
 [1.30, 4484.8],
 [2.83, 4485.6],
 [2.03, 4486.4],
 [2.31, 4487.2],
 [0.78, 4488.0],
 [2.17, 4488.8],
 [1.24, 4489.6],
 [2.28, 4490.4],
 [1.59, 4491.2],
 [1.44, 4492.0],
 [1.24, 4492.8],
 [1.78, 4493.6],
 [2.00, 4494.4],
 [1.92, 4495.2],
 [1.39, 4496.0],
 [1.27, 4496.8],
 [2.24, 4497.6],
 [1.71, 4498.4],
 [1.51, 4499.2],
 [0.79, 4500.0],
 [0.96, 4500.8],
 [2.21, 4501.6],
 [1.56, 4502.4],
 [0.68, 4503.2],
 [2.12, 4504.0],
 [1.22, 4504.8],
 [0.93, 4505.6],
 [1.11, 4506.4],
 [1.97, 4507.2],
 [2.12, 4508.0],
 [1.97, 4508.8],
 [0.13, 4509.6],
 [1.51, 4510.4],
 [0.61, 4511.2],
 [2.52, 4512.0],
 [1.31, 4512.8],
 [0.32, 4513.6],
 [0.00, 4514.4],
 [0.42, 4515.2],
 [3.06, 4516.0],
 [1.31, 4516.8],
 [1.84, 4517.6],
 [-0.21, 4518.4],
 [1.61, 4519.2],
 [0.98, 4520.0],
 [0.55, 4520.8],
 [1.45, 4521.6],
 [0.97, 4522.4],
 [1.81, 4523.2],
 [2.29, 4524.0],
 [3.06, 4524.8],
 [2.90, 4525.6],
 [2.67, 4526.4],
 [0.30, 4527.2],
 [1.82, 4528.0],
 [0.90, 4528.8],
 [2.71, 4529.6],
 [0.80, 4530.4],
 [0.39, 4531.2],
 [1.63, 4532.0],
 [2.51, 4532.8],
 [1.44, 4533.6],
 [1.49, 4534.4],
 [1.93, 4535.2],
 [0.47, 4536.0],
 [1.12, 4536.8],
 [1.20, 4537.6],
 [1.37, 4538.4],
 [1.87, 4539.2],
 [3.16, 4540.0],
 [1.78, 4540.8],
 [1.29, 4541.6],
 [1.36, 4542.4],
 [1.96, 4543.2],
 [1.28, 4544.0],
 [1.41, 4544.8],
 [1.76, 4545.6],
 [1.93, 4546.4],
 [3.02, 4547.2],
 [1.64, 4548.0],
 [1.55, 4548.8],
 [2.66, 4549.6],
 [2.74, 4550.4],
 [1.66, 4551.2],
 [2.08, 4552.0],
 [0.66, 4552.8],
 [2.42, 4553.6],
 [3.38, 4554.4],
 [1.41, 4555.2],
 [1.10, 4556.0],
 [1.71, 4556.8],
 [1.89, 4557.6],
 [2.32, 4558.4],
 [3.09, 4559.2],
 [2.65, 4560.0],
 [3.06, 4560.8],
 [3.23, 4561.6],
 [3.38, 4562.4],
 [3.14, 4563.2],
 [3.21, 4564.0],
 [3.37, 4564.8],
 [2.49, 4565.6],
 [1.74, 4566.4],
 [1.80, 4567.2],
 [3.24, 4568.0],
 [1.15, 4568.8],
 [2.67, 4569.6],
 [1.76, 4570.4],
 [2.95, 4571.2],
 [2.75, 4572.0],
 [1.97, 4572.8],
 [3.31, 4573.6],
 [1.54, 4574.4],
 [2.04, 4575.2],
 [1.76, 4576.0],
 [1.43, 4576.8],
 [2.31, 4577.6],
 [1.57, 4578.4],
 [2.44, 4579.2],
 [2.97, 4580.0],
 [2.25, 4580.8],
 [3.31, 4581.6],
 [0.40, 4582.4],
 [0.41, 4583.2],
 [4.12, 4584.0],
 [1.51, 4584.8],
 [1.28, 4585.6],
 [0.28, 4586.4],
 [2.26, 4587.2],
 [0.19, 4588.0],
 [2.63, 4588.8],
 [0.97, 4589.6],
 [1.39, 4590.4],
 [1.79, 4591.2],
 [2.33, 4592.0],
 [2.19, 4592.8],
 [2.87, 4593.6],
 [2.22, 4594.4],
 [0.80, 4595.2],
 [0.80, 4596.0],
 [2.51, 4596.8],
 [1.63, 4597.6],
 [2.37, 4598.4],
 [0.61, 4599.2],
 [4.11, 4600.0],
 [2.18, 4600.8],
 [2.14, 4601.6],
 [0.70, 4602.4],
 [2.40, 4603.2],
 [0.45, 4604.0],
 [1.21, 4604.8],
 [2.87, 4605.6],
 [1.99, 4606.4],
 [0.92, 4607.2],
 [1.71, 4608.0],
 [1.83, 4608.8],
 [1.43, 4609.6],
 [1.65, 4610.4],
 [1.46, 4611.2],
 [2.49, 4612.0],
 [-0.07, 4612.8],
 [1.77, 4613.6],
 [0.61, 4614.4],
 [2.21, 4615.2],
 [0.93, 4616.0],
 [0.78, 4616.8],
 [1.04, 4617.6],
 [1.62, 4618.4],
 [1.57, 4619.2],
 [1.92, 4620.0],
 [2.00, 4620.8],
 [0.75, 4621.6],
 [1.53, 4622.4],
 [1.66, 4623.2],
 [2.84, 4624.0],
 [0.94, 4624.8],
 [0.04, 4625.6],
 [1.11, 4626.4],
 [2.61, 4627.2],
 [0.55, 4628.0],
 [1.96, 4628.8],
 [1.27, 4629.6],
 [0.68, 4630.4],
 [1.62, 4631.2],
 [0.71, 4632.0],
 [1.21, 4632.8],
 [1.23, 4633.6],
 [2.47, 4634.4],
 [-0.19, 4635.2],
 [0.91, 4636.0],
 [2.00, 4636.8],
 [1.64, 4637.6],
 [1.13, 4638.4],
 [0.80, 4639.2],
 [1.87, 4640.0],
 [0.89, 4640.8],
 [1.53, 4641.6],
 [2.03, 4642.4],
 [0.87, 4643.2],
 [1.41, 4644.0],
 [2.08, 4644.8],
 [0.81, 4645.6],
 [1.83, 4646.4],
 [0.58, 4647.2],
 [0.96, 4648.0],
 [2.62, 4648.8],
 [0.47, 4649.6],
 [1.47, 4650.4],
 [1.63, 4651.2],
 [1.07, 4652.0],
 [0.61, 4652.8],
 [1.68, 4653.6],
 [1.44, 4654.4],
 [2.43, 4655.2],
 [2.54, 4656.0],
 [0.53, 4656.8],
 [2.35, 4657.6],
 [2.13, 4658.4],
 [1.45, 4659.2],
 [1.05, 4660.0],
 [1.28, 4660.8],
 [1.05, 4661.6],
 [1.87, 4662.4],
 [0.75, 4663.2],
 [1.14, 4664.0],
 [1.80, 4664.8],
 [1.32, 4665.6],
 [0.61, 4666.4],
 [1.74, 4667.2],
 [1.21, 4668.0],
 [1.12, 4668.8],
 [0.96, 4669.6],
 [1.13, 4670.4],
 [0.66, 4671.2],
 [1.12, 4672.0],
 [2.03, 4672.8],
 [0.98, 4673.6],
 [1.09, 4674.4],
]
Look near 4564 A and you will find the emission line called C III] 1909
